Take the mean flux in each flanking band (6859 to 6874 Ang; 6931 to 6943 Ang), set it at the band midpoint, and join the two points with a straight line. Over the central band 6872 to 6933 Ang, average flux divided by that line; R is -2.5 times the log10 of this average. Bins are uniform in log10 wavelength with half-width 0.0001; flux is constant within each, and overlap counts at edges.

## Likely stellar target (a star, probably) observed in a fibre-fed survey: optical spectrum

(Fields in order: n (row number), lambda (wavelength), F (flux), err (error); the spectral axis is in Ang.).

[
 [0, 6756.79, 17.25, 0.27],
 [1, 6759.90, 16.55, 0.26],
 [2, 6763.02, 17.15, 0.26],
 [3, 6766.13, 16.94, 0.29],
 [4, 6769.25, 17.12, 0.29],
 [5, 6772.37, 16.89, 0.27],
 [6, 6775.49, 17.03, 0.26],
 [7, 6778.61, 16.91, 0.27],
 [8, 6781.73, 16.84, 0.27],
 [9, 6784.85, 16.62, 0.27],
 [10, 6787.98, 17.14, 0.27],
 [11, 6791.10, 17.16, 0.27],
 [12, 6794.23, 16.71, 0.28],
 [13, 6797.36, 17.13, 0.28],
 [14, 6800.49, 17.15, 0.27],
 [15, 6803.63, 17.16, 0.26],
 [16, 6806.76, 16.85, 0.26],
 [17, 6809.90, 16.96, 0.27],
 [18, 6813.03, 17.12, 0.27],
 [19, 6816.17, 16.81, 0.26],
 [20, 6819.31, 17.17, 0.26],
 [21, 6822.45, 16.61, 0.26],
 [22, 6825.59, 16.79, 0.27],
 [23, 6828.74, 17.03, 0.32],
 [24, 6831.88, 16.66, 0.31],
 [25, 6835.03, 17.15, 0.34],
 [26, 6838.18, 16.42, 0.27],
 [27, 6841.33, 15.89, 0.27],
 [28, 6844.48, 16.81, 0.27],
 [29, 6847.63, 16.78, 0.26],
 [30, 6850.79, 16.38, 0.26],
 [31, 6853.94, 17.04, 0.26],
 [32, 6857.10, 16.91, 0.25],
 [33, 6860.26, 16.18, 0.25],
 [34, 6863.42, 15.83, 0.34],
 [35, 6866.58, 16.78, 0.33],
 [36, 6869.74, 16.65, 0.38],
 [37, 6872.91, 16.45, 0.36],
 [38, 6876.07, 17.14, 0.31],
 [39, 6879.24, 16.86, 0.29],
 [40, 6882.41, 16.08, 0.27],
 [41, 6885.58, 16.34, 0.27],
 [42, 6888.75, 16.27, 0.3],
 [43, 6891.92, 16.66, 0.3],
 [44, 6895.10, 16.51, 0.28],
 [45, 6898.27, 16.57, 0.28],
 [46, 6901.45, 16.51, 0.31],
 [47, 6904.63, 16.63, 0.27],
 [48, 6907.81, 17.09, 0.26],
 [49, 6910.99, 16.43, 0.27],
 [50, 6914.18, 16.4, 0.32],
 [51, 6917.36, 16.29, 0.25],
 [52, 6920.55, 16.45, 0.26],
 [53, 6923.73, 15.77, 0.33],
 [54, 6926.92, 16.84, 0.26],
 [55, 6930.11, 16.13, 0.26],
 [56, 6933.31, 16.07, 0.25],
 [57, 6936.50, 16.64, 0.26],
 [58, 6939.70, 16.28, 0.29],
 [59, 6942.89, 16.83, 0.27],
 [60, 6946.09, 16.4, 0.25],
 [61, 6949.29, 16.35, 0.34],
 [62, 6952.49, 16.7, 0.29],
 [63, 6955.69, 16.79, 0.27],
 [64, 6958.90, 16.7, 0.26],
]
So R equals -0.01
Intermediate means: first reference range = 16.4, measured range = 16.5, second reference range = 16.4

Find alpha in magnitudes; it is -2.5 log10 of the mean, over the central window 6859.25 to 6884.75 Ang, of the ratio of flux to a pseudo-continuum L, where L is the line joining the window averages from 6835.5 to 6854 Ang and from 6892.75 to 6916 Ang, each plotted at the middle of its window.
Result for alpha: 0.00 mag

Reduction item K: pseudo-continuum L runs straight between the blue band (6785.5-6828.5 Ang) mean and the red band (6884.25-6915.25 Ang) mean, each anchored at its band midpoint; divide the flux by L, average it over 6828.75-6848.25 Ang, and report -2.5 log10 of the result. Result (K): 0.01 mag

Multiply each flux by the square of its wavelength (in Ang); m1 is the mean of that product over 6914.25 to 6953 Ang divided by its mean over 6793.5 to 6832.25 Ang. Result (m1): 1.0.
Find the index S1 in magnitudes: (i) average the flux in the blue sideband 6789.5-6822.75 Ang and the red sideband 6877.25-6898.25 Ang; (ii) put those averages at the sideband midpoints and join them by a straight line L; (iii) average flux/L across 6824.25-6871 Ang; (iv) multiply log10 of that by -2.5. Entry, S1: 0.01 mag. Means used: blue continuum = 17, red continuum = 16.5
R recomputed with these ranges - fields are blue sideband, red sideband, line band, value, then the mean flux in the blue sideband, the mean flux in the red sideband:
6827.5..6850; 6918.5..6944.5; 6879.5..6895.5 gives 0.01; 16.7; 16.4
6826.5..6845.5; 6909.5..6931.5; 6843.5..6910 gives -0.01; 16.7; 16.3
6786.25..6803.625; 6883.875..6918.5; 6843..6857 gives 0.00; 17.1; 16.5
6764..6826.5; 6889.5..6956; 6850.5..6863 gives 0.01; 17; 16.5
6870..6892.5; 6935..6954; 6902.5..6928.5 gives 0.00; 16.5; 16.5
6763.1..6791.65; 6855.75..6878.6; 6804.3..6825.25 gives -0.01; 17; 16.6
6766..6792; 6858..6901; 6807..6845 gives 0.00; 17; 16.5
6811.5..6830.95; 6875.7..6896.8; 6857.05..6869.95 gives 0.02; 16.9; 16.5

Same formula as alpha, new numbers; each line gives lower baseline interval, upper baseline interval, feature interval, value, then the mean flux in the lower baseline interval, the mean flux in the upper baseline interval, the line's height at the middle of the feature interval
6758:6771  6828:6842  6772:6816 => -0.01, 16.9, 16.7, 16.8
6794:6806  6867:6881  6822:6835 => 0.01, 17.1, 16.8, 16.9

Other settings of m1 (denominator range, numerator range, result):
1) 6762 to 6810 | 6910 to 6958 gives 1.01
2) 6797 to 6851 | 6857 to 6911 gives 1.00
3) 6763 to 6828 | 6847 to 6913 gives 1.00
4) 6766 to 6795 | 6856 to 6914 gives 1.01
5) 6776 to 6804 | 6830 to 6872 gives 0.99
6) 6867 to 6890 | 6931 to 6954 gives 1.01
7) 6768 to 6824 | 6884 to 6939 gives 1.00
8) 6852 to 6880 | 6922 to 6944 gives 1.00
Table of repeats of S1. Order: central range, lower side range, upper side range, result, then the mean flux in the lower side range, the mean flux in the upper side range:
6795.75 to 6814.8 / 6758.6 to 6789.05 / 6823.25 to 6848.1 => -0.02 mag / 16.9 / 16.7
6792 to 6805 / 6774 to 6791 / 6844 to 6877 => -0.01 mag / 16.9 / 16.6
